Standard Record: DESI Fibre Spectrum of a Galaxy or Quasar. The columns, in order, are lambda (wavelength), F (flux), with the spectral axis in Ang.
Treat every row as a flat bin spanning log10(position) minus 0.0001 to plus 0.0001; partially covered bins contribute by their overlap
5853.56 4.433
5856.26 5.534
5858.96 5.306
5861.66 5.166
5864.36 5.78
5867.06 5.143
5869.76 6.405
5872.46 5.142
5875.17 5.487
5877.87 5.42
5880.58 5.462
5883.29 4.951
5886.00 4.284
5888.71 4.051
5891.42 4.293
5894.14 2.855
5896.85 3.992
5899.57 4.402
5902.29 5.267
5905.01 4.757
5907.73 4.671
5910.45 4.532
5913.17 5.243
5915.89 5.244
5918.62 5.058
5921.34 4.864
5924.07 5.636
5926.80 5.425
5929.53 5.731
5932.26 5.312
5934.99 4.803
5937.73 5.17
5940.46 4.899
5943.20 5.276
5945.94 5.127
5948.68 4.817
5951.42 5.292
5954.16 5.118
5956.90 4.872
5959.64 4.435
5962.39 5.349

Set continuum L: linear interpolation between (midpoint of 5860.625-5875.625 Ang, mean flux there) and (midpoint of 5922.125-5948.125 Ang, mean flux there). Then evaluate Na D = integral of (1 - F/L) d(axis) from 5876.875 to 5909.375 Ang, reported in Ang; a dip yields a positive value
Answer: 5.4 Ang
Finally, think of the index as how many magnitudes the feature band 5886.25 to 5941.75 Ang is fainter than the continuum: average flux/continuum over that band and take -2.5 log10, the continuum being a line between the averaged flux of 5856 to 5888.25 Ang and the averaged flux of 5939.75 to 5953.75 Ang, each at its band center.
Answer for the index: 0.08 mag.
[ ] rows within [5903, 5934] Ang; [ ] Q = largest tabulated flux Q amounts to 5.731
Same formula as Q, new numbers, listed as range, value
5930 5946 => 5.312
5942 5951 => 5.276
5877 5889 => 5.462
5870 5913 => 5.487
